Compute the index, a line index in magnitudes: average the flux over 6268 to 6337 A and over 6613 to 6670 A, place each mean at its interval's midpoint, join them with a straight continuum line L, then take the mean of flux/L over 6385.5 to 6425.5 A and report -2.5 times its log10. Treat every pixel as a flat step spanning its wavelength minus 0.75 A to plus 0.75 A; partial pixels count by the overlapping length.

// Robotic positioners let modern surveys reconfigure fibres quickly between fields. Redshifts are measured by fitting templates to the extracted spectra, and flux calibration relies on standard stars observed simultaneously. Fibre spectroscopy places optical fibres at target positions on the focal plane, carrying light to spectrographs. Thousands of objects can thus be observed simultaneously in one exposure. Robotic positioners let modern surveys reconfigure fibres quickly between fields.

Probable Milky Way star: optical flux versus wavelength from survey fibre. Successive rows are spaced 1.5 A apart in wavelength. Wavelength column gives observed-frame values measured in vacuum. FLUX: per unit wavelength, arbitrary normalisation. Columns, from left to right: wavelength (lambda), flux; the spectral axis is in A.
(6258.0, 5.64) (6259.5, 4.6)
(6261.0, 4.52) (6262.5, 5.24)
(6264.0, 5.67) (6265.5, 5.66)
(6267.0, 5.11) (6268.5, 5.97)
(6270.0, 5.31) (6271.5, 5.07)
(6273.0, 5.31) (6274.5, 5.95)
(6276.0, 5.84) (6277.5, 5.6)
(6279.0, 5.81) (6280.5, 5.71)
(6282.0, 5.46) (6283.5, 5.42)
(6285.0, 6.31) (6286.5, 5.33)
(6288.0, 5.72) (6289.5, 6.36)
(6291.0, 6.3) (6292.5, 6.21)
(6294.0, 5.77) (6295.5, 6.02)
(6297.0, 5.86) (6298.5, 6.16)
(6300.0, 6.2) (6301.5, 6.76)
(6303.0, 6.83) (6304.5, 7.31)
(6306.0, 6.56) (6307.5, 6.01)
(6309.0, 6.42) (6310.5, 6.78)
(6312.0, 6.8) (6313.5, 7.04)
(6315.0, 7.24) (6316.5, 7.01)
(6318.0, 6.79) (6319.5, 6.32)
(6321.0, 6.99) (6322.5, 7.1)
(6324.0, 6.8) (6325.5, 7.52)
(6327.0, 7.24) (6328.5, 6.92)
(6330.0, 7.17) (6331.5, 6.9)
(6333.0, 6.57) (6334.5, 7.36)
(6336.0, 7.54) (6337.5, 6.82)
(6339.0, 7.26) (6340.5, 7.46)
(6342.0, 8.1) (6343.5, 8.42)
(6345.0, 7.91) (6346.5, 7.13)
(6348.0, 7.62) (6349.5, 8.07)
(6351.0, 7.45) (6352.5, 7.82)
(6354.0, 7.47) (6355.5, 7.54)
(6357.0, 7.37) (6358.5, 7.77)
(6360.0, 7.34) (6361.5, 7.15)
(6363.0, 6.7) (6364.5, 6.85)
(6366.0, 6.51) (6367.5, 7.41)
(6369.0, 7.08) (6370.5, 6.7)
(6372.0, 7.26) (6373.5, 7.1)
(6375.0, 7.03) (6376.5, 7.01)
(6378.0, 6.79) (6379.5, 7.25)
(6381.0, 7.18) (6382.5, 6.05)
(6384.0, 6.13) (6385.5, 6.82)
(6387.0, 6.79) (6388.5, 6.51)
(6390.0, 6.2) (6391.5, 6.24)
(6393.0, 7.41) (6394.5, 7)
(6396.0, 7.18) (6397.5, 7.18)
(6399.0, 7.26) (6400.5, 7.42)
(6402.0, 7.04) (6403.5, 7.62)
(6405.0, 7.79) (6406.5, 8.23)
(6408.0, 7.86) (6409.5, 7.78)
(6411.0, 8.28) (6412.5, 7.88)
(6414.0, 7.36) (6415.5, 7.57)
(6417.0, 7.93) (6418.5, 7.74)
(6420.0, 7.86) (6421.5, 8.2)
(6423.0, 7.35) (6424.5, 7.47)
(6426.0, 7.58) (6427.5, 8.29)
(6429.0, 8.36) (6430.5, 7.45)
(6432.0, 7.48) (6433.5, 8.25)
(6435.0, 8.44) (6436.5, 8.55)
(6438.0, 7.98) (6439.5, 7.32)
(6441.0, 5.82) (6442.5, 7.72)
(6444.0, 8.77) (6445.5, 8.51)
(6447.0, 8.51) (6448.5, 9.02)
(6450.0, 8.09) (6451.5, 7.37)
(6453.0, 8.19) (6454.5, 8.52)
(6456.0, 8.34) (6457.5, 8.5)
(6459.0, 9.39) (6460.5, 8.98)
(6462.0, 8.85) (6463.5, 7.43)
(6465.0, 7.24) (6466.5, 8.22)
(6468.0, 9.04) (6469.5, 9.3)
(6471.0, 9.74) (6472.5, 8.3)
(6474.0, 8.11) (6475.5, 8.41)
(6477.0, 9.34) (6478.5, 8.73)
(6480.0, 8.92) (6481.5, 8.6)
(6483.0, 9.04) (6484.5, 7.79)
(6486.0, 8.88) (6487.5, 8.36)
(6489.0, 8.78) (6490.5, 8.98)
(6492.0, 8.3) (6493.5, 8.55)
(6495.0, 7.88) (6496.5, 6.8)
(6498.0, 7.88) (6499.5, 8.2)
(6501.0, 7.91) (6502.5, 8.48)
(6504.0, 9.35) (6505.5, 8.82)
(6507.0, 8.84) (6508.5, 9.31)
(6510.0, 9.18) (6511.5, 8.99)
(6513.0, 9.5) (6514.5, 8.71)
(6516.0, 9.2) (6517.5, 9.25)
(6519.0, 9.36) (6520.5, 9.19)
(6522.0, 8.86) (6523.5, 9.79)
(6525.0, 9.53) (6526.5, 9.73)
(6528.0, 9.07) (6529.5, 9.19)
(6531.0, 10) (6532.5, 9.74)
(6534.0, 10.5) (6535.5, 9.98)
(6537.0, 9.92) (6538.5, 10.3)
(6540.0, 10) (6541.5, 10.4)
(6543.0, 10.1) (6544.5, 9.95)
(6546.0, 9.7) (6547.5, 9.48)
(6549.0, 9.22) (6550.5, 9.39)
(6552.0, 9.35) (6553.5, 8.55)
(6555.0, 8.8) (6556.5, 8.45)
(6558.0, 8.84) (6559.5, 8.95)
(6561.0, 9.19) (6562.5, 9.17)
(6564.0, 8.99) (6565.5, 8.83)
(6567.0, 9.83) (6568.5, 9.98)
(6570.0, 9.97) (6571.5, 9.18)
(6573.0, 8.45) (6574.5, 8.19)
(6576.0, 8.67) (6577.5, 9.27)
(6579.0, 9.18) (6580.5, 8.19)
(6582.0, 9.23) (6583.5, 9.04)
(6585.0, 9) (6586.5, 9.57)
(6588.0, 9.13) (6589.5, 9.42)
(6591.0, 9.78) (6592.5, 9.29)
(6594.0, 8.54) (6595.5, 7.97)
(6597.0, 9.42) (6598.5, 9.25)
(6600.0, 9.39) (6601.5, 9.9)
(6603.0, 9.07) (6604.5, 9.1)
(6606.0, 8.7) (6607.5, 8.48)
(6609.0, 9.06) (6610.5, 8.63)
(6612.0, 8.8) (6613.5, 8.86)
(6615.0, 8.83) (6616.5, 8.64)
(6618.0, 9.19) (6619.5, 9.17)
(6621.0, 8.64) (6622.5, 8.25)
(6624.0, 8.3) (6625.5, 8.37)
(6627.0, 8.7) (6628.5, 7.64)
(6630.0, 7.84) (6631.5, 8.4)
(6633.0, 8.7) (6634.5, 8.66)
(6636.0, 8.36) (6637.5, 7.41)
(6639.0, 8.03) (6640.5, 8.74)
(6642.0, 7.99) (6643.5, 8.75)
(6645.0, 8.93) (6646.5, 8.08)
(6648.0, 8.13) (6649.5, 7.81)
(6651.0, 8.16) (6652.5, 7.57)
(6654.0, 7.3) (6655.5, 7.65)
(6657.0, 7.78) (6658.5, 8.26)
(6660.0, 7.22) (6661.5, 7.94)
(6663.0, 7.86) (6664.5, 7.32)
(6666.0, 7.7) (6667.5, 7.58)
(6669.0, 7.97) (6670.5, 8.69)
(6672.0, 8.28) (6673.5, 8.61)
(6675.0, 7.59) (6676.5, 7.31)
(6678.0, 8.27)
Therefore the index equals -0.073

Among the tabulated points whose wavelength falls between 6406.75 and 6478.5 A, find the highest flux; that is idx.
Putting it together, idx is 9.74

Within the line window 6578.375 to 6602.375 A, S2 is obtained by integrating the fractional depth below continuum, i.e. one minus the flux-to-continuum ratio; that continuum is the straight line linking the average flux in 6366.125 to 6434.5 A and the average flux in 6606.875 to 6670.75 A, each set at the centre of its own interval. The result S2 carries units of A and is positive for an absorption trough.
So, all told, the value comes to -3.24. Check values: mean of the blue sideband 7.34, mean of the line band 9.14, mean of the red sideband 8.24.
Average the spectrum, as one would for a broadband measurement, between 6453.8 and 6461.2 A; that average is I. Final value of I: 8.75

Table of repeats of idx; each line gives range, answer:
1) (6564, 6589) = 9.98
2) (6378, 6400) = 7.41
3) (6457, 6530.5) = 9.79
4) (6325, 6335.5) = 7.52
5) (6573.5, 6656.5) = 9.9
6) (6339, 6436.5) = 8.55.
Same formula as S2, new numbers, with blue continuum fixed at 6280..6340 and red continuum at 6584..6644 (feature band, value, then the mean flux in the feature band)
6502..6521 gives -2.56 A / 9.1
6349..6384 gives -0.81 A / 7.14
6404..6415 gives -0.88 A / 7.87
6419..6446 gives -1.43 A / 7.85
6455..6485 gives -3.49 A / 8.62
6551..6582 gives -2.21 A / 9.01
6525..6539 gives -2.80 A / 9.8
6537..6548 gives -2.35 A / 10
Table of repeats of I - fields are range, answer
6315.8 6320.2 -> 6.71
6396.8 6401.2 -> 7.29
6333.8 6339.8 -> 7.25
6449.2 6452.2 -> 7.76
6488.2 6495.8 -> 8.49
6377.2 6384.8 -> 6.68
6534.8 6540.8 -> 10.1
